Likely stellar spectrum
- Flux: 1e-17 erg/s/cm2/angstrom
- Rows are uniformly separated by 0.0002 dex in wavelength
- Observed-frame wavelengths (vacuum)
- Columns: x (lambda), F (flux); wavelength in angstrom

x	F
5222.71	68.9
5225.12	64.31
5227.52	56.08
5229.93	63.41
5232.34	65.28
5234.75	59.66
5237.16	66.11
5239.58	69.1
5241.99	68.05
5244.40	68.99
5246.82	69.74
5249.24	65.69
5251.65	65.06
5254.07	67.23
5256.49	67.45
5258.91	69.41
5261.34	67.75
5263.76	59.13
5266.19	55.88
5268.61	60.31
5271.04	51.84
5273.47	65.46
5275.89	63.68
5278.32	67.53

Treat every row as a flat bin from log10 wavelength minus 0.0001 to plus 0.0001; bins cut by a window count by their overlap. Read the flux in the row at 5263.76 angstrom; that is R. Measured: 59.13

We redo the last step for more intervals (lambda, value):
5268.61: 60.31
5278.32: 67.53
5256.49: 67.45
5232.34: 65.28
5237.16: 66.11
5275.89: 63.68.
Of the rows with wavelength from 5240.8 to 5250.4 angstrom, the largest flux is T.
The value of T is 69.74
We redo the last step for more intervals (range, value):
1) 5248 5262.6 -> 69.41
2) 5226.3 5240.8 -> 69.1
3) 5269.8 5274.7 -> 65.46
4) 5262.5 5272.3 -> 60.31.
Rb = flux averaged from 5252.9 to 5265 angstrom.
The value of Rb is 66.1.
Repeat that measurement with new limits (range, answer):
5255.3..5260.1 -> 68.4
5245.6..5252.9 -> 66.8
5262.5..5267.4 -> 57.6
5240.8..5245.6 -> 68.6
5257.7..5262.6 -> 68.4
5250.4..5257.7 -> 66.6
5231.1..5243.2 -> 65.6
